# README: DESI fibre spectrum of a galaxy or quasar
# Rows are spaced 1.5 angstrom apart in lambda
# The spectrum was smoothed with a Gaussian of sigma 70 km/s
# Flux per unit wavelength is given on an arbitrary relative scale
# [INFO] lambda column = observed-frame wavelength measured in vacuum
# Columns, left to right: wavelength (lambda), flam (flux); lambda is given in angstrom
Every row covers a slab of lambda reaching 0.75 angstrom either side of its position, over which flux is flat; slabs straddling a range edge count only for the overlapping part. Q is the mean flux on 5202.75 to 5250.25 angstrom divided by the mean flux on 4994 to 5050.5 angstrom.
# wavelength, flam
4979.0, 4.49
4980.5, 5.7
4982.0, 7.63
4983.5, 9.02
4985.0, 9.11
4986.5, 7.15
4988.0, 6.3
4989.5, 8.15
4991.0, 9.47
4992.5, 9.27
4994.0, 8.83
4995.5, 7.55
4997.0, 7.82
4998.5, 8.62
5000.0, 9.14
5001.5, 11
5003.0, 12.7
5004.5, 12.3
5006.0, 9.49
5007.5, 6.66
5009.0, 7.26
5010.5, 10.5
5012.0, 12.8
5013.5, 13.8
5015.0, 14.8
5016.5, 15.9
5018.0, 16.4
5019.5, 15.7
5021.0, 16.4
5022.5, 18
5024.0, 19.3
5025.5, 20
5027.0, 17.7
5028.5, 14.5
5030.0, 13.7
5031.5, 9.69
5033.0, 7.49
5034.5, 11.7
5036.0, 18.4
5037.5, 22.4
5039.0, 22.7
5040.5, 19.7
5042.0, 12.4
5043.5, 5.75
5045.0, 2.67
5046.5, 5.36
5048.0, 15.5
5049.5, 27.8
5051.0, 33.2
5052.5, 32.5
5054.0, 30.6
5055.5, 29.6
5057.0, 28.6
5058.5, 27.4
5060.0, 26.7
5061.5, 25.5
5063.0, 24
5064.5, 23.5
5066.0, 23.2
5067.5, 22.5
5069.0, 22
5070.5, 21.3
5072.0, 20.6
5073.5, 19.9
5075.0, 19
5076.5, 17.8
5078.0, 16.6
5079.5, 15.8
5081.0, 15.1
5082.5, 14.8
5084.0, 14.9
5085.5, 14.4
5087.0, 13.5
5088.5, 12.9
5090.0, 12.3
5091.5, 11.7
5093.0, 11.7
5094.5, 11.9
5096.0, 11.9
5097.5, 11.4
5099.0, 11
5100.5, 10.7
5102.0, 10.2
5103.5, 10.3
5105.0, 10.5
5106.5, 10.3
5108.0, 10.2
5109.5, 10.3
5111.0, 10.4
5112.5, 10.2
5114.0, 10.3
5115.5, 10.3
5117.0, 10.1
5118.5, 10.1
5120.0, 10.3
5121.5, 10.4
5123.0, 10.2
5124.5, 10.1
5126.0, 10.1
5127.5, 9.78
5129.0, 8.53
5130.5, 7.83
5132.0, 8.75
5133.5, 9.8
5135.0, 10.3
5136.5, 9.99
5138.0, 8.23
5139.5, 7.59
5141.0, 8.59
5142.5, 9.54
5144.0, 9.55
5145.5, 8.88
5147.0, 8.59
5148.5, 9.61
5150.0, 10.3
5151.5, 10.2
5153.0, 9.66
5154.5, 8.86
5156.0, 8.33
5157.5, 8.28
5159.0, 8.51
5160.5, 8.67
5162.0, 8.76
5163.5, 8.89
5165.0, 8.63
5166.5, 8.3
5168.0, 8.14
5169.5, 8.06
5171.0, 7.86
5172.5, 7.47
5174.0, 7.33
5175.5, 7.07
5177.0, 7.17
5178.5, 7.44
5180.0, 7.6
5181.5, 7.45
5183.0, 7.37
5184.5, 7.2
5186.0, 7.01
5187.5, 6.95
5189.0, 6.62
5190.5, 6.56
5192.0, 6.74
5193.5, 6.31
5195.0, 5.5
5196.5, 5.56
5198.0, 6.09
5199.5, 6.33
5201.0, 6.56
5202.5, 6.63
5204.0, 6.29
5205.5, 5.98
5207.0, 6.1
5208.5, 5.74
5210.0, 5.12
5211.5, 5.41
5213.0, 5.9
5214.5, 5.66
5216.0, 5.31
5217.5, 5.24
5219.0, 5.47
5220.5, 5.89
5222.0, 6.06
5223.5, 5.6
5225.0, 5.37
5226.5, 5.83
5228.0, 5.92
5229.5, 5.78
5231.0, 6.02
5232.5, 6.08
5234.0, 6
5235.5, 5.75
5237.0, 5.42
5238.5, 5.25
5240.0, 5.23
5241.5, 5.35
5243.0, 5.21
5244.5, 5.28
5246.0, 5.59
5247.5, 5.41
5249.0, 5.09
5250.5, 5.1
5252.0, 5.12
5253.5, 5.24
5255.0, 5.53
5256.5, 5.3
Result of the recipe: 0.42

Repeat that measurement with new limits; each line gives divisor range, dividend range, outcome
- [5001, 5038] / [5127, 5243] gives 0.52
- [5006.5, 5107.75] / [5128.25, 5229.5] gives 0.45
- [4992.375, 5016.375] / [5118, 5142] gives 0.91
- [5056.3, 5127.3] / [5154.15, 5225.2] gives 0.46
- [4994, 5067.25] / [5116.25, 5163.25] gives 0.56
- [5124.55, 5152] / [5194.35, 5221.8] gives 0.63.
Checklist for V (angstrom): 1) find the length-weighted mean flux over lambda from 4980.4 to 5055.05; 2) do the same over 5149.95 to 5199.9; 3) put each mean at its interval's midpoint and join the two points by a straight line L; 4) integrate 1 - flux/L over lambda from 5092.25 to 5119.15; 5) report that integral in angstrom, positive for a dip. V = -1.06 angstrom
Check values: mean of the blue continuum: 13.5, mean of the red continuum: 7.66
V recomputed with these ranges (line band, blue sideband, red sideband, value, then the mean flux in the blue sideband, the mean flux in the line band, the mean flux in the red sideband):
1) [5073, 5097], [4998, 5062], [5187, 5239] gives -2.0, 16.6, 14.5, 5.91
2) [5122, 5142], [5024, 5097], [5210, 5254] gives 5.7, 18.2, 9.23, 5.53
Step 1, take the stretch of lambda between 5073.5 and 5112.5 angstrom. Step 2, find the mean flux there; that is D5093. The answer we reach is 12.9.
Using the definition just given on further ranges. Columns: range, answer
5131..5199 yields 8.09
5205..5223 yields 5.65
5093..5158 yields 9.85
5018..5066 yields 19.3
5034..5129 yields 15.9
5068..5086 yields 17.8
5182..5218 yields 6.19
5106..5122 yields 10.3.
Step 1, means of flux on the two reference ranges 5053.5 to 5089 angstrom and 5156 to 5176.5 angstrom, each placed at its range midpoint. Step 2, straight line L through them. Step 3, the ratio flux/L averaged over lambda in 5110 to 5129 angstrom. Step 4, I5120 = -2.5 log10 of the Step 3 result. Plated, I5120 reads 0.38 mag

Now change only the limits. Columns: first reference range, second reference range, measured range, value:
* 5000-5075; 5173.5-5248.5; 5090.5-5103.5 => 0.21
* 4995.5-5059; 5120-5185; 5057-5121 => -0.22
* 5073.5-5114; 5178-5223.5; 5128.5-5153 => 0.08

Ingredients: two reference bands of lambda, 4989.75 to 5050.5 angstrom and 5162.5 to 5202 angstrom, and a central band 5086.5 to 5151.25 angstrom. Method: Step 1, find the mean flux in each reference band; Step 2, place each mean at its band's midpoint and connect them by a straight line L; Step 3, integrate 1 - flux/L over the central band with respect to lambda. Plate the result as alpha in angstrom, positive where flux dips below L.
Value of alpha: -4.8 angstrom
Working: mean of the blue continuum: 13.1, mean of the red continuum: 7.17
